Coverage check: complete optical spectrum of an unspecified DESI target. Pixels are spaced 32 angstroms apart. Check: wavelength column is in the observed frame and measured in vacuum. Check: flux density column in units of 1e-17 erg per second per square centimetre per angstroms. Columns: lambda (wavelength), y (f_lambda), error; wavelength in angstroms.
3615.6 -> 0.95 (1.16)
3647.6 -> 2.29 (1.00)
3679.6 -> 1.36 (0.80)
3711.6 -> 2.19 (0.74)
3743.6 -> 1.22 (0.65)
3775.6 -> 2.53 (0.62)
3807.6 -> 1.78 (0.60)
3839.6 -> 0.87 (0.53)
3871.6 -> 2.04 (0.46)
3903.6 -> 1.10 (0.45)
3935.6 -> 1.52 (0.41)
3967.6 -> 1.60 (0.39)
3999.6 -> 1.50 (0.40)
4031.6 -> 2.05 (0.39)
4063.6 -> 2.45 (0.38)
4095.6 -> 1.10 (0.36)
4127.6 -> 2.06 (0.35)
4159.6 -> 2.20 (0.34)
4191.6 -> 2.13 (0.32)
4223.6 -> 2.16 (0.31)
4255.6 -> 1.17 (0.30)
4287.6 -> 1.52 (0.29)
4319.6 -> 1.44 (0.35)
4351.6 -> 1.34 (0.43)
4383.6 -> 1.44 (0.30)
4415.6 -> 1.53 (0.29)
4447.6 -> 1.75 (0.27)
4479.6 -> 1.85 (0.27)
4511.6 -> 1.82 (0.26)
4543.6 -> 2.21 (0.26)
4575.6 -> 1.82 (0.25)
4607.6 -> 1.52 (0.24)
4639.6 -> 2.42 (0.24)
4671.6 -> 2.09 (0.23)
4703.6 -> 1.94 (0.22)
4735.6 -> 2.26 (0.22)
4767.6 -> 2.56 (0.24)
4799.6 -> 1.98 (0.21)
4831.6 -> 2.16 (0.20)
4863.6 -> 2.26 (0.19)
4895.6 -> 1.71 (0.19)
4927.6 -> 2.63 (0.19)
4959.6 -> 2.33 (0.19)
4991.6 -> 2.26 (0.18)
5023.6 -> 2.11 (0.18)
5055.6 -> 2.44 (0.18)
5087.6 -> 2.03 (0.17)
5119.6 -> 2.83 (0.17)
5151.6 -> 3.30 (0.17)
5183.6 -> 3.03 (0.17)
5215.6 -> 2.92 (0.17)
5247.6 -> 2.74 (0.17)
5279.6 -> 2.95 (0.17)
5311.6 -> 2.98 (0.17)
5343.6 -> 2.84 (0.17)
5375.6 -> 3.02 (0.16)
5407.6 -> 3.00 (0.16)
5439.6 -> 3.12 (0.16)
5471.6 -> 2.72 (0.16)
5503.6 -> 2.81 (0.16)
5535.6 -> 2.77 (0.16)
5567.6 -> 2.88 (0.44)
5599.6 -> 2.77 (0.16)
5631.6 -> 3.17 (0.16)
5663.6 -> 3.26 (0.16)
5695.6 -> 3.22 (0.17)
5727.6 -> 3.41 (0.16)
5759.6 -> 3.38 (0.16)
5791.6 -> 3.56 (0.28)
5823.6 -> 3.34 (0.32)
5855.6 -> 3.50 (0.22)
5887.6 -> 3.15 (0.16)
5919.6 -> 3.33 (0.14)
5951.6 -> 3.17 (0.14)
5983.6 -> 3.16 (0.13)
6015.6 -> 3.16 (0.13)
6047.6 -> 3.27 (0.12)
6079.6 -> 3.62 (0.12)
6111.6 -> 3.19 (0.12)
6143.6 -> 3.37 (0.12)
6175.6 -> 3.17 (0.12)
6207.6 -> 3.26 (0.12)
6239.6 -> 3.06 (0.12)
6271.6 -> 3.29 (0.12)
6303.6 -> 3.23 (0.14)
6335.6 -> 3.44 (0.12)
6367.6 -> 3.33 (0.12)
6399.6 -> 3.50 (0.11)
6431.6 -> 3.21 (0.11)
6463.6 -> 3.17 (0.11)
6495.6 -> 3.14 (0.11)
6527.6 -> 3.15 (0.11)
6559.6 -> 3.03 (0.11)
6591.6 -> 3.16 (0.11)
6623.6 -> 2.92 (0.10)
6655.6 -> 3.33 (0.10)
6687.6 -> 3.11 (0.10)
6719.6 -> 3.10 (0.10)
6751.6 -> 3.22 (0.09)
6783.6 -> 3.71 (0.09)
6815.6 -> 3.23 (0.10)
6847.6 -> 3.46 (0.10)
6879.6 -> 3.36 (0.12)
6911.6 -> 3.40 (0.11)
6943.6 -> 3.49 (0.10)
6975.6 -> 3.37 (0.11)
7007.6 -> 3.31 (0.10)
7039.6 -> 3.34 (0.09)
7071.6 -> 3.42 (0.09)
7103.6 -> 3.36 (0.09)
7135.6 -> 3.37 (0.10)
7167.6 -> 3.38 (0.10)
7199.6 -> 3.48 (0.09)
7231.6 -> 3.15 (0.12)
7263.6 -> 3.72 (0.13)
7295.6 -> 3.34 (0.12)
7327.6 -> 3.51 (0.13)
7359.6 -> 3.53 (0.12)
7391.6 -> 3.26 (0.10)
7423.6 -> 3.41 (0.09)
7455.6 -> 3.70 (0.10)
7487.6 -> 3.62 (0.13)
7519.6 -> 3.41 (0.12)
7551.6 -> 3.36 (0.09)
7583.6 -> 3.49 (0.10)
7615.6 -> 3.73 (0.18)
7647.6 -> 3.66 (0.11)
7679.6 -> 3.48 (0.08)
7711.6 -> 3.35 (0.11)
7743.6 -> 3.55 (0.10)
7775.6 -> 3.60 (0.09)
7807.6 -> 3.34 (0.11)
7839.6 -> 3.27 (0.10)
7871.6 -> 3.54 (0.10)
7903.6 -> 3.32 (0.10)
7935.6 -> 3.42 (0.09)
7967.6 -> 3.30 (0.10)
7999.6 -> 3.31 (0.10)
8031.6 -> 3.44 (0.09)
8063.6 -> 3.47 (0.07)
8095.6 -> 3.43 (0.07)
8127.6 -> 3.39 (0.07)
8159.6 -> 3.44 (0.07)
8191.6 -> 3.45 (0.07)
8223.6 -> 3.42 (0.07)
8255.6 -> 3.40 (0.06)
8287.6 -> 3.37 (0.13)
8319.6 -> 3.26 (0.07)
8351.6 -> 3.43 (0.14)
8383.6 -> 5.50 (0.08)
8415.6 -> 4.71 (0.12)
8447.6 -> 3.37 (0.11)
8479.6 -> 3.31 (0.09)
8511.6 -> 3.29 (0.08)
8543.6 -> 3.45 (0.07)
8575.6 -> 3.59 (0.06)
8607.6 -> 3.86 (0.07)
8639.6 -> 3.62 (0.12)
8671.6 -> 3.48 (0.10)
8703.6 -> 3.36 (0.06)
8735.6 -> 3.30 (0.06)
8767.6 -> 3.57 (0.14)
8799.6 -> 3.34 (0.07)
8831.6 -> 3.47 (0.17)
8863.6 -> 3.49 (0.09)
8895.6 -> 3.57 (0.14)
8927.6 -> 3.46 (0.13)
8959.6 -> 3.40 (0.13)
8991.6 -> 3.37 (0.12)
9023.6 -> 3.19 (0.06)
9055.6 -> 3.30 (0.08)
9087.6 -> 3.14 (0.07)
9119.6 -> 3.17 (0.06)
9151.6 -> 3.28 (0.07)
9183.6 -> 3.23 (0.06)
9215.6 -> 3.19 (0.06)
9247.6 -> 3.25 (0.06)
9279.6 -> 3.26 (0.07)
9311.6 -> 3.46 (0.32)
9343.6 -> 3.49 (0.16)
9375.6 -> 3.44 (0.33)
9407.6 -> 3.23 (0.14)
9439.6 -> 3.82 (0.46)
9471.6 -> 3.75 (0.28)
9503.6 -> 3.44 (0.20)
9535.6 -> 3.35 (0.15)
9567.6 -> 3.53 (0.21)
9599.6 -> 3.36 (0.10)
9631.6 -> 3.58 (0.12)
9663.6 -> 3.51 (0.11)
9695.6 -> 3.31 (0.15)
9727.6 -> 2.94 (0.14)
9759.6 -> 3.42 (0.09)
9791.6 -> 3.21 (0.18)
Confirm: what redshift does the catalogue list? 0.279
